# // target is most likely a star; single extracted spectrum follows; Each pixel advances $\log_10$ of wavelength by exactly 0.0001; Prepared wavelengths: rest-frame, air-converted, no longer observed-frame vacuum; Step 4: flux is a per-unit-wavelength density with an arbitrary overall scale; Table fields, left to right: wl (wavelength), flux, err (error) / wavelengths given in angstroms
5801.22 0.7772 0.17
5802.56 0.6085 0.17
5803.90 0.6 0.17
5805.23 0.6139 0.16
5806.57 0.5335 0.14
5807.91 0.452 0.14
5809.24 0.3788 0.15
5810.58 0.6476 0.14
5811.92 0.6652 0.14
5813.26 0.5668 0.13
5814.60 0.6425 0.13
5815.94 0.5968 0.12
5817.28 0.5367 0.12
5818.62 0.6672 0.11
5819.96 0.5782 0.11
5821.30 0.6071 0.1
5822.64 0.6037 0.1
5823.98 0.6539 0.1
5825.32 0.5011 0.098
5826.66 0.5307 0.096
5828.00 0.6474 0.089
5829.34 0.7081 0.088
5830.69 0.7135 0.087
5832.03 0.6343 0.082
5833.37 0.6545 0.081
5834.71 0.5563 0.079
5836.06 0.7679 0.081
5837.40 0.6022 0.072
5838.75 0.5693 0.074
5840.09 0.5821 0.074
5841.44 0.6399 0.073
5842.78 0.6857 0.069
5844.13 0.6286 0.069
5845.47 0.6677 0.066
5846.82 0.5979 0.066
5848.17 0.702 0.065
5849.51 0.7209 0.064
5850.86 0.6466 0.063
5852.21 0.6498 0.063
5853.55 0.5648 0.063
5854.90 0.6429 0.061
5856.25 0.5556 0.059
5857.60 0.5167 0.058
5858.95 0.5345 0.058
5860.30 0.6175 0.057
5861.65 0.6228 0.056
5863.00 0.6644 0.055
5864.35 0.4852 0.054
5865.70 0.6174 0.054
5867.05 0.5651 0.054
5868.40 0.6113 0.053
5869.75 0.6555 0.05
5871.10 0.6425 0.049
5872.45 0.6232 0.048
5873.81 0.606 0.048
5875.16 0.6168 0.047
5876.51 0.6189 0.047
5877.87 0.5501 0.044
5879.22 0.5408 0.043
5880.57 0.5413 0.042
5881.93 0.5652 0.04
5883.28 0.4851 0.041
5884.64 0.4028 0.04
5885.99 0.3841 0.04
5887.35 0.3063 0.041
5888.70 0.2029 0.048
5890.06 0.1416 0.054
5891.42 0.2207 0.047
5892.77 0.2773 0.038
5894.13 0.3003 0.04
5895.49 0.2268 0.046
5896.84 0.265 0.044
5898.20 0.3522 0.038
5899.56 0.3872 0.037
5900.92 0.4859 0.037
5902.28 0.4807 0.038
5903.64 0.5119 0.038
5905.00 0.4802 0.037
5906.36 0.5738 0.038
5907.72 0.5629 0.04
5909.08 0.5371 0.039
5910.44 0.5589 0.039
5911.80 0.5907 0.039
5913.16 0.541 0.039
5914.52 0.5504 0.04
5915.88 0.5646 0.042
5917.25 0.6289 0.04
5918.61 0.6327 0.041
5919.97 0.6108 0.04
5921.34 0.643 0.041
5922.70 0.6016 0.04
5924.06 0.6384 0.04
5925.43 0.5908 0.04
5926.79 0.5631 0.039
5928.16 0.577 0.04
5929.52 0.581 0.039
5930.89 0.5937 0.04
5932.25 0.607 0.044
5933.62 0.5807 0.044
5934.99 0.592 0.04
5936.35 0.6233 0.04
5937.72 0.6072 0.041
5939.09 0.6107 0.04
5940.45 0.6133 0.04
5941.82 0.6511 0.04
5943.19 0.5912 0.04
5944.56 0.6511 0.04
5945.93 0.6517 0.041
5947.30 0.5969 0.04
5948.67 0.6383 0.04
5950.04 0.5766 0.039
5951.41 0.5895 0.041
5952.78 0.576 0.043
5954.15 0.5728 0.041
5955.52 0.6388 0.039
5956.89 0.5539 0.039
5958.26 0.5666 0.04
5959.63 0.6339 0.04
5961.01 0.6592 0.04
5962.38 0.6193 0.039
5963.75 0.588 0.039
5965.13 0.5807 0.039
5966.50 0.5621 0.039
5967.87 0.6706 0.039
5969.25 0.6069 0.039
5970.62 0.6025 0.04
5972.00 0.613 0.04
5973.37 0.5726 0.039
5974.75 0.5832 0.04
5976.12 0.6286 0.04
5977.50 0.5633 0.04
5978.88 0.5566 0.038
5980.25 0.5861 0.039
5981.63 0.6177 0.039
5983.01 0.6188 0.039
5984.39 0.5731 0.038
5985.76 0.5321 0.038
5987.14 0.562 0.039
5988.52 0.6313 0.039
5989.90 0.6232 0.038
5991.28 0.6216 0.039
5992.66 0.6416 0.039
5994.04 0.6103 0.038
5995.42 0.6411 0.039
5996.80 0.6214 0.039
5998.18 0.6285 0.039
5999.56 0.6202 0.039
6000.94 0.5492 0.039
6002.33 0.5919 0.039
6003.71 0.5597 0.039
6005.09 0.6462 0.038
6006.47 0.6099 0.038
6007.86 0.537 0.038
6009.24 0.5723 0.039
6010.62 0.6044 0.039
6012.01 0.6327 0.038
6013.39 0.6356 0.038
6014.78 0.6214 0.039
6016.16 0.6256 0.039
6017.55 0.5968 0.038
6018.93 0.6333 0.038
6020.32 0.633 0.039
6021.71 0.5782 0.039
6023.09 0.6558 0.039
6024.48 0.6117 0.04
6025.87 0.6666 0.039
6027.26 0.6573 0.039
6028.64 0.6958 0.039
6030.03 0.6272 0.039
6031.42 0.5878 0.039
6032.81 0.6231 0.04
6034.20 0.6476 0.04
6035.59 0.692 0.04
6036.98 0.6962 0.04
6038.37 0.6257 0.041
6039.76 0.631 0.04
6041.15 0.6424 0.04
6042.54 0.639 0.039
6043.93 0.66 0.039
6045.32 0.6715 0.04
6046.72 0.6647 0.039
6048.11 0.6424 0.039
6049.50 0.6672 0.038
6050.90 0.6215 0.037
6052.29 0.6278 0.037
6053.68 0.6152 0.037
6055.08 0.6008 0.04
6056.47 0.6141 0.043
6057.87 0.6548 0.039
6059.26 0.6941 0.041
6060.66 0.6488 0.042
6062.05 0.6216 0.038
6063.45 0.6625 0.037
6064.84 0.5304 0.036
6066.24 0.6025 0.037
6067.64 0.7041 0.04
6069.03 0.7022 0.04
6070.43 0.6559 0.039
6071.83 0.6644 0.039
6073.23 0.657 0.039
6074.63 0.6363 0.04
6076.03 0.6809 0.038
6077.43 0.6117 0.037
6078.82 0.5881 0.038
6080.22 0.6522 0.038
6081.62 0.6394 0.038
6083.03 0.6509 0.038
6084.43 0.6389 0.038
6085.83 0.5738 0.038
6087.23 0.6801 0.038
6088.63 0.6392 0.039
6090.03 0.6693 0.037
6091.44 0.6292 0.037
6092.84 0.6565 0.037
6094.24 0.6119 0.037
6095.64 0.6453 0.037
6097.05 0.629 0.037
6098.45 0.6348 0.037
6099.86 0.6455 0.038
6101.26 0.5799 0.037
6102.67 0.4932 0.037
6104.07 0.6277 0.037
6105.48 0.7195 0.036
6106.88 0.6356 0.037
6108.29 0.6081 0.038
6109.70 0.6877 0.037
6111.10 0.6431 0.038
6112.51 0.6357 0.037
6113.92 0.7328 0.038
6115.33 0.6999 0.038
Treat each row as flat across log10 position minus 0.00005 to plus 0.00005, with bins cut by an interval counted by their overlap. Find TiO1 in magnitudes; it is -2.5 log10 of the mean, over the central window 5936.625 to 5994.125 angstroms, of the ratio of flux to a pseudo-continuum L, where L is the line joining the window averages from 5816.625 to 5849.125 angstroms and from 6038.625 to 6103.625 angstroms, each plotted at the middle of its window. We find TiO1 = 0.05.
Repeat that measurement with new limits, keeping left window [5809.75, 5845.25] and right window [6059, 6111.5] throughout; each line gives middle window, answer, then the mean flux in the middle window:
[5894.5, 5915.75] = 0.304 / 0.474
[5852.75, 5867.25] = 0.076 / 0.582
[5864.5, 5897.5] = 0.339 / 0.457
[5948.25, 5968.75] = 0.051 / 0.601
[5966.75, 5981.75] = 0.058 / 0.598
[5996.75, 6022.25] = 0.050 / 0.605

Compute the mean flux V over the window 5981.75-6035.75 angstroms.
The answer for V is 0.615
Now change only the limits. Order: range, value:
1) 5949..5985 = 0.597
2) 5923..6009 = 0.601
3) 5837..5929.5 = 0.537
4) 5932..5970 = 0.607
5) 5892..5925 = 0.5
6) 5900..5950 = 0.585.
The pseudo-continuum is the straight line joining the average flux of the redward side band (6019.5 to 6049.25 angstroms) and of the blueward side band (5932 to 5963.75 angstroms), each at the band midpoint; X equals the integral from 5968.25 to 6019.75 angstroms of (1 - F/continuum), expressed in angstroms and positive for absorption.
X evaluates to 2.10 angstroms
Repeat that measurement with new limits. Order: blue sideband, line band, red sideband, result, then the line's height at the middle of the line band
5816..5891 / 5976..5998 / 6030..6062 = 0.77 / 0.624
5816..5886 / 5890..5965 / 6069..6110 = 8.27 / 0.614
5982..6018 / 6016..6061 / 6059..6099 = -1.35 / 0.622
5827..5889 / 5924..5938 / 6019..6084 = 0.39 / 0.611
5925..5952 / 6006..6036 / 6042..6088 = 0.22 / 0.629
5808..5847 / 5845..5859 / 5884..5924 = -1.48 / 0.561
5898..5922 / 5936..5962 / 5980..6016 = -1.88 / 0.569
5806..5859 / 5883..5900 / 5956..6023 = 8.64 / 0.607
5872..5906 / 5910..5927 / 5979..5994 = -4.23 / 0.476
